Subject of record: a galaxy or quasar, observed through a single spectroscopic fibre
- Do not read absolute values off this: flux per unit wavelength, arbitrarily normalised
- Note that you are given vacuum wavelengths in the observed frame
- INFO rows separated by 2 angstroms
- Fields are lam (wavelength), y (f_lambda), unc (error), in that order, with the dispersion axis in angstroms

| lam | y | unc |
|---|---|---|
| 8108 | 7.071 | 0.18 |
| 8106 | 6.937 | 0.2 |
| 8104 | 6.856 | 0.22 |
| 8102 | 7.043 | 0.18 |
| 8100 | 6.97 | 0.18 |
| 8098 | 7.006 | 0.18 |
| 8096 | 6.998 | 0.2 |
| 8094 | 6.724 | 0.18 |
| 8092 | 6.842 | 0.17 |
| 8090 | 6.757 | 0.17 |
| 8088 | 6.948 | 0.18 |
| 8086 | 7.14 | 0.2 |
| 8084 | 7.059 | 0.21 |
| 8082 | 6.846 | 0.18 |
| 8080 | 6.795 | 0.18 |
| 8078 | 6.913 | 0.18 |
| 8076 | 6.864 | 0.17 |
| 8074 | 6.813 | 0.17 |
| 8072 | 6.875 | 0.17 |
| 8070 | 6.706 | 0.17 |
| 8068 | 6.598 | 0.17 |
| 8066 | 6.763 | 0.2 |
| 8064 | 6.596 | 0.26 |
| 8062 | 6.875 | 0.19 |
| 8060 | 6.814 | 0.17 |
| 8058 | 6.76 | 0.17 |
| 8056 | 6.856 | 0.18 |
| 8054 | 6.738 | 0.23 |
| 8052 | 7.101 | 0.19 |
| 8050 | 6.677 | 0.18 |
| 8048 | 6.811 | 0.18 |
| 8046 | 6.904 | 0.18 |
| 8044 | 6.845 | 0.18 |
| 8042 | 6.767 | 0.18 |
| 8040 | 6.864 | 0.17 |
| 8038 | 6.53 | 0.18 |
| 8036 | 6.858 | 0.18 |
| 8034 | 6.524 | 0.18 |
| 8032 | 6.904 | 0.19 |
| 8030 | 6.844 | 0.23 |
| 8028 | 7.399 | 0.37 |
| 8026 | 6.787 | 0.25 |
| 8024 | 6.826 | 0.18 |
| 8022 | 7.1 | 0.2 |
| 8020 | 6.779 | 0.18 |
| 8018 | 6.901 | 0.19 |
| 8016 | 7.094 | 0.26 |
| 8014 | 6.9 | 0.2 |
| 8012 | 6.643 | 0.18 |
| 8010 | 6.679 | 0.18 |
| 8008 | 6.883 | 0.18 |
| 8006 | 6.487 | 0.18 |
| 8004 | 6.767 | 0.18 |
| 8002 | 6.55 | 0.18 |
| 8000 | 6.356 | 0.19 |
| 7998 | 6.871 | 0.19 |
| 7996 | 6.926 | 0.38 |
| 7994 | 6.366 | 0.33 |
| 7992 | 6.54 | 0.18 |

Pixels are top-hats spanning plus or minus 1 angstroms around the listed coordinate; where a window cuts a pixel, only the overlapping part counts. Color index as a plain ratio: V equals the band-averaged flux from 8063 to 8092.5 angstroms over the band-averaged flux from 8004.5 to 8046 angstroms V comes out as 1.0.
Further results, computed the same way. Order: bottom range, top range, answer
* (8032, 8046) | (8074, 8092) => 1.02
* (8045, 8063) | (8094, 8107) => 1.02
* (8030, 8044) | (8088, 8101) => 1.02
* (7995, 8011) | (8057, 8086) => 1.02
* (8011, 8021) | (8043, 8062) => 1.00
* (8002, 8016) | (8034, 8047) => 1.01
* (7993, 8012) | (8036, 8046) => 1.02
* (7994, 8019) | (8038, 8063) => 1.01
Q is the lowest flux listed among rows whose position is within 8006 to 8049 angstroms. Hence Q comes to 6.487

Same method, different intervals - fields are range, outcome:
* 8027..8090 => 6.524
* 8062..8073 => 6.596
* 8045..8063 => 6.677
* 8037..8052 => 6.53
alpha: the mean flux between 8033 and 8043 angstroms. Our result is 6.71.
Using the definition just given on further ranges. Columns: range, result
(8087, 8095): 6.82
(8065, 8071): 6.69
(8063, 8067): 6.68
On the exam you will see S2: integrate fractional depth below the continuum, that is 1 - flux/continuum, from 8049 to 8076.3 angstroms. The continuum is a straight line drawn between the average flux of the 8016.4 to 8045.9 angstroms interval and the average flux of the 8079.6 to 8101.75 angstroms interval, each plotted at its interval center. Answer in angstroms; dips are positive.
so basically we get 0.42 angstroms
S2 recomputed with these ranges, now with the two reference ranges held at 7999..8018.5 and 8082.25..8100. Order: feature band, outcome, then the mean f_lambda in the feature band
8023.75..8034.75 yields -0.2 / 6.89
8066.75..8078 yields 0.2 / 6.78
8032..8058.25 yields 0.1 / 6.79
